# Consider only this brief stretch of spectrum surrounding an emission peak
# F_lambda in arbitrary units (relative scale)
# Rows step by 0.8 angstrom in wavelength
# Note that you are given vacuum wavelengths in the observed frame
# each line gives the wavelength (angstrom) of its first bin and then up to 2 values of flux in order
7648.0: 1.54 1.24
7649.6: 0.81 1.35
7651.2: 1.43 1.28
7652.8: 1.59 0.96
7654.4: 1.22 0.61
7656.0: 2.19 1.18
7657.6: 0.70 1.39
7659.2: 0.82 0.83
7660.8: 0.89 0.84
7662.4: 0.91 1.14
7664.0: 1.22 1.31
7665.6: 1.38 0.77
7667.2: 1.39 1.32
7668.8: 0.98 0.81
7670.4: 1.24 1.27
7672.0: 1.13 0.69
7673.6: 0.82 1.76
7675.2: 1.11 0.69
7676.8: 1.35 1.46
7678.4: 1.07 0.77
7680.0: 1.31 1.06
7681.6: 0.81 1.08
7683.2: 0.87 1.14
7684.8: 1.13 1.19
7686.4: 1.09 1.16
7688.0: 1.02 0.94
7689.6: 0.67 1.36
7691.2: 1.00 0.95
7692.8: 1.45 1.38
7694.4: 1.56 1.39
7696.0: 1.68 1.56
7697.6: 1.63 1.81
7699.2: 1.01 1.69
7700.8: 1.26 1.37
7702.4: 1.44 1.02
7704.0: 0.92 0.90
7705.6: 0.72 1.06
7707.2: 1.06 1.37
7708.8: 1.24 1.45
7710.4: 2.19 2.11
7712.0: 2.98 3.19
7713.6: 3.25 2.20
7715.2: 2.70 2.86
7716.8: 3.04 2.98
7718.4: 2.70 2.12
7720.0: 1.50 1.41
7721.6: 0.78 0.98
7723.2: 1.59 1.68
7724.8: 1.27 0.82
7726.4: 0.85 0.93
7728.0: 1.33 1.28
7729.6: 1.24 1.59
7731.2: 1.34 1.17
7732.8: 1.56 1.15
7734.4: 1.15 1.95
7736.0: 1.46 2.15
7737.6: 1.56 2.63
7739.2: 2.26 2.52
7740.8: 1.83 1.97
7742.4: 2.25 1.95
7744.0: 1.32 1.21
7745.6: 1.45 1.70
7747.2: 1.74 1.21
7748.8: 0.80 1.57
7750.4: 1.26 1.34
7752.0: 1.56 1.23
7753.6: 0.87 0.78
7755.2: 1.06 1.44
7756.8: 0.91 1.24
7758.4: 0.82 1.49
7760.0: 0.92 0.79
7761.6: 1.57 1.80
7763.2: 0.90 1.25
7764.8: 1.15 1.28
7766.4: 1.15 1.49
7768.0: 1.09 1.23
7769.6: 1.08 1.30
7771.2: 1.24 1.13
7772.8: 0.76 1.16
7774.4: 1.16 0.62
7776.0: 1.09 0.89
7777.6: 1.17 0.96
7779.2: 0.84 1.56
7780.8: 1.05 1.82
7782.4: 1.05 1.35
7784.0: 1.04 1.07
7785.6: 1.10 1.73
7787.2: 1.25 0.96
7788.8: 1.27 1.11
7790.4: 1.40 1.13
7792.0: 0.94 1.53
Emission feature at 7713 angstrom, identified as Halpha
